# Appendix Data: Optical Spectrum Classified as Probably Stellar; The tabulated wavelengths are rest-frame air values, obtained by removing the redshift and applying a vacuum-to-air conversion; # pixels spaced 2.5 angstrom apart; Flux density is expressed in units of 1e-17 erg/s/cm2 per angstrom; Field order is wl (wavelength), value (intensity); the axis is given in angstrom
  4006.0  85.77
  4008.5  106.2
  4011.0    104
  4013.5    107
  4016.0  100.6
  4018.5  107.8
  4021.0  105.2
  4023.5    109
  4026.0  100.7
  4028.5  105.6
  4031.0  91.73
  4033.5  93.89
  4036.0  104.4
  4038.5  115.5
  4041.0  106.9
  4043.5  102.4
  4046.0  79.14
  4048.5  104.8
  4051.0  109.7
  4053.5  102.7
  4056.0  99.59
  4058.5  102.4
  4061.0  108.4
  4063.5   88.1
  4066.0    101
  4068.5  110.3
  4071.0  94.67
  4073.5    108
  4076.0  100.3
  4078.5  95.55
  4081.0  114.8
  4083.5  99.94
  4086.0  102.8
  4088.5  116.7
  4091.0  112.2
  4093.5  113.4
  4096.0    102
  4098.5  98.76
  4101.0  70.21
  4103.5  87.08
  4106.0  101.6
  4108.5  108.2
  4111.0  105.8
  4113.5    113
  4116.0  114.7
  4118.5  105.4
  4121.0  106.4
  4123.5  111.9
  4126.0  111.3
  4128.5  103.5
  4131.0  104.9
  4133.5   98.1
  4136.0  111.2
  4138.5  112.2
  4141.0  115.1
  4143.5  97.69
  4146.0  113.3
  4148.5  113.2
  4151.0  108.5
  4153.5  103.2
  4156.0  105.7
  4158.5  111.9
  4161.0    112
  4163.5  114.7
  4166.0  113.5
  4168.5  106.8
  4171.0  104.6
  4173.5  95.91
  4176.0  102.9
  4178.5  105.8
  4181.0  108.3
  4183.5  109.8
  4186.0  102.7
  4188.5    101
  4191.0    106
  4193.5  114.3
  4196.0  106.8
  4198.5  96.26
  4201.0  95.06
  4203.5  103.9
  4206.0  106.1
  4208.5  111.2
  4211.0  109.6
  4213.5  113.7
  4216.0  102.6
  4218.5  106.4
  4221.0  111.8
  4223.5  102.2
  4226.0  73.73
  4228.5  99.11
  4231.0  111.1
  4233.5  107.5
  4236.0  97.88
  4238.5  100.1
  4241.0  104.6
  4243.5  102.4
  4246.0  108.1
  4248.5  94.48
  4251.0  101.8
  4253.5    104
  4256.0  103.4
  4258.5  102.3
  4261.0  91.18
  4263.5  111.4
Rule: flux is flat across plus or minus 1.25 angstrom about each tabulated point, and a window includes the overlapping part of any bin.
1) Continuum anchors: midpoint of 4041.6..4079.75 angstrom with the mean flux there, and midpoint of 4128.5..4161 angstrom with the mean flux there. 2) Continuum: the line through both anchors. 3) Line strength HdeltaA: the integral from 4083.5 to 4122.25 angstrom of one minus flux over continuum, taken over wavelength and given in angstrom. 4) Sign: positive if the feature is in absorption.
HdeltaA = 0.2 angstrom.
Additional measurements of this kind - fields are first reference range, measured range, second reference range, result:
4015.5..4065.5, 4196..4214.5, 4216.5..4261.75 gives -0.67 angstrom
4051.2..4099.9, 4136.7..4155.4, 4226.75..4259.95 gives -1.05 angstrom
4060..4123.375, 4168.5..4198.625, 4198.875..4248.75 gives -0.51 angstrom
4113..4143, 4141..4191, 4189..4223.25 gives 0.15 angstrom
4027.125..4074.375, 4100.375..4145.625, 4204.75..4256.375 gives -1.21 angstrom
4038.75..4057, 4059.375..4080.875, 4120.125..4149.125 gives 0.36 angstrom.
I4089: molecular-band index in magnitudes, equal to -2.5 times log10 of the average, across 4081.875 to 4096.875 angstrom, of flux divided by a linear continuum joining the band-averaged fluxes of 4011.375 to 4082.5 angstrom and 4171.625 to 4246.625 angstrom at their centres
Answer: -0.05 mag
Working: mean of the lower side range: 103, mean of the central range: 108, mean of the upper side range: 104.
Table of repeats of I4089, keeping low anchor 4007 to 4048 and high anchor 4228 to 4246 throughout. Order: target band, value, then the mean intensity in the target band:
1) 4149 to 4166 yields -0.067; 110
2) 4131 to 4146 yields -0.042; 107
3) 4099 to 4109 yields 0.133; 91.1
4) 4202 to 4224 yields -0.041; 108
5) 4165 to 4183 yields -0.022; 105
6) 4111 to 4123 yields -0.067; 110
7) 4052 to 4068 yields 0.018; 101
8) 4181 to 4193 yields -0.025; 106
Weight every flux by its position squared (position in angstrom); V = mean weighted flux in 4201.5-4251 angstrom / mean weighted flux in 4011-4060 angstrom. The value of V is 1.1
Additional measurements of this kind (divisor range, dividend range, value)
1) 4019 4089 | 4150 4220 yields 1.11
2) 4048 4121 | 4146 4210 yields 1.08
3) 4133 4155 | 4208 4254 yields 0.99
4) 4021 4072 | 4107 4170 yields 1.12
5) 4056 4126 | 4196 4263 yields 1.06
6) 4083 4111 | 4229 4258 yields 1.09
